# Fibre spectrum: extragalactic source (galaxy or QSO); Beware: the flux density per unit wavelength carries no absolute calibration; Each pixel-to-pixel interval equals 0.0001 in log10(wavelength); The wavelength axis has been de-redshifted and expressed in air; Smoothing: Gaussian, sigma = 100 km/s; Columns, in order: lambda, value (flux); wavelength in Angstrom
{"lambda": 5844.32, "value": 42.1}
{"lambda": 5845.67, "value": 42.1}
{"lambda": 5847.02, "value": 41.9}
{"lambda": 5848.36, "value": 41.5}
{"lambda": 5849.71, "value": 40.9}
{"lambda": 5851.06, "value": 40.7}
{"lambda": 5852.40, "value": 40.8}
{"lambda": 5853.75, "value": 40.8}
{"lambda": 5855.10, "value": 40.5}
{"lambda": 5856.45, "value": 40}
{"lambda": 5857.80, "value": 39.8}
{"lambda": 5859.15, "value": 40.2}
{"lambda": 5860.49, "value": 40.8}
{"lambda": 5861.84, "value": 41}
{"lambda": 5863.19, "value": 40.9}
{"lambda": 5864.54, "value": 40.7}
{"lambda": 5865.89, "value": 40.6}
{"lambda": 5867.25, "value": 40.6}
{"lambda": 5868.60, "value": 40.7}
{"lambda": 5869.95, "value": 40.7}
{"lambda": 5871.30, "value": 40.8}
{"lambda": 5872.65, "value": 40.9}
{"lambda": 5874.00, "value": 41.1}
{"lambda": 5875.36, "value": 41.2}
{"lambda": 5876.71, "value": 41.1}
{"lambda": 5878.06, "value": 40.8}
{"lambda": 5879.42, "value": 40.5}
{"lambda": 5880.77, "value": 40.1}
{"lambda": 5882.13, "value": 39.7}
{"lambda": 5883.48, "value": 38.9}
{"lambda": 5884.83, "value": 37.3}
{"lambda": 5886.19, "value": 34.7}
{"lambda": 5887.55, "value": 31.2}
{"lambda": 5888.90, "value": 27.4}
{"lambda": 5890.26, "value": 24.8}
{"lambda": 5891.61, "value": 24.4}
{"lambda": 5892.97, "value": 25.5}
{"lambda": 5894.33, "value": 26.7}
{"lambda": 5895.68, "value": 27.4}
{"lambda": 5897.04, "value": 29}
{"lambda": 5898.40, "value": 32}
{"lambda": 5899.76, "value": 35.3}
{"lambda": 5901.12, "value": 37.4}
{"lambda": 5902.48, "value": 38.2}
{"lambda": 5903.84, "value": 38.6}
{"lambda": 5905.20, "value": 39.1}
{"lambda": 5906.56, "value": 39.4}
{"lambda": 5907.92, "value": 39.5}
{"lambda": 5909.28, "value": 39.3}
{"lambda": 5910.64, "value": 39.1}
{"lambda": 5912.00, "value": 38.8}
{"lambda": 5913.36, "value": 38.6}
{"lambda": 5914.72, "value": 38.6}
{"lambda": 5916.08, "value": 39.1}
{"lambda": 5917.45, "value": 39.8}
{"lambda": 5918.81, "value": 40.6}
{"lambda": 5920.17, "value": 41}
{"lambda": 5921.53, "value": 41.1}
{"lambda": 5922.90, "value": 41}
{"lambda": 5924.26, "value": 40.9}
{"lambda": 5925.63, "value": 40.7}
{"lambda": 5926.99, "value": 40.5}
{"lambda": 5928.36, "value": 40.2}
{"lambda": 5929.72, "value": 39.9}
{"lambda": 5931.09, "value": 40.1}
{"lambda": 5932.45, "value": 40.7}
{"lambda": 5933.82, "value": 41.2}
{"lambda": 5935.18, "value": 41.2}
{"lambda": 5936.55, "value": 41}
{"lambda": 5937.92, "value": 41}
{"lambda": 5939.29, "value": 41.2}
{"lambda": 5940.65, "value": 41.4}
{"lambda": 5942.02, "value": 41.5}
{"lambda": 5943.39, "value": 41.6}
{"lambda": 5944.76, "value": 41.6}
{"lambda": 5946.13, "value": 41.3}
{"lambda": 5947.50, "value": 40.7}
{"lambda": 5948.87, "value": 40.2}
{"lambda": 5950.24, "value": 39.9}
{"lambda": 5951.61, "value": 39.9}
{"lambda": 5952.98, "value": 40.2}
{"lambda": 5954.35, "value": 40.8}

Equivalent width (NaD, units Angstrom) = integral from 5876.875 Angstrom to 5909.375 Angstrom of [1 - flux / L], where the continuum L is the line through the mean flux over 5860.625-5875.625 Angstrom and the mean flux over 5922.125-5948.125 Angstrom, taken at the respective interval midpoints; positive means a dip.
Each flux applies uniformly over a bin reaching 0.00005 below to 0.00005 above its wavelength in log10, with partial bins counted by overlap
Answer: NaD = 5.1 Angstrom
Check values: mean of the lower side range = 40.8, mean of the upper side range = 40.9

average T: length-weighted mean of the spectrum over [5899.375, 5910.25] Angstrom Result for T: 38.4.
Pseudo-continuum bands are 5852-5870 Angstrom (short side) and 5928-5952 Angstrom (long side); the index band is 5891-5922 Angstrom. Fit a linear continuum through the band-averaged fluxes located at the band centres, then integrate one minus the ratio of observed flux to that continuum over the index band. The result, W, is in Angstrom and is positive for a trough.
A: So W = 3.6 Angstrom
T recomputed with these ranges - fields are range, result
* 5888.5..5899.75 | 27.6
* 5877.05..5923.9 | 36.1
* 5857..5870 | 40.6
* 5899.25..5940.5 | 39.8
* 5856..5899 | 36.6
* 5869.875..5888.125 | 39.2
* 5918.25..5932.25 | 40.6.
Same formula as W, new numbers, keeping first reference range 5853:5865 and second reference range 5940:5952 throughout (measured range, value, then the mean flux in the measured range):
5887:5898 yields 3.66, 27.1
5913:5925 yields 0.19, 40.1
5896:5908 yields 1.36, 36.1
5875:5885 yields 0.14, 40.1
